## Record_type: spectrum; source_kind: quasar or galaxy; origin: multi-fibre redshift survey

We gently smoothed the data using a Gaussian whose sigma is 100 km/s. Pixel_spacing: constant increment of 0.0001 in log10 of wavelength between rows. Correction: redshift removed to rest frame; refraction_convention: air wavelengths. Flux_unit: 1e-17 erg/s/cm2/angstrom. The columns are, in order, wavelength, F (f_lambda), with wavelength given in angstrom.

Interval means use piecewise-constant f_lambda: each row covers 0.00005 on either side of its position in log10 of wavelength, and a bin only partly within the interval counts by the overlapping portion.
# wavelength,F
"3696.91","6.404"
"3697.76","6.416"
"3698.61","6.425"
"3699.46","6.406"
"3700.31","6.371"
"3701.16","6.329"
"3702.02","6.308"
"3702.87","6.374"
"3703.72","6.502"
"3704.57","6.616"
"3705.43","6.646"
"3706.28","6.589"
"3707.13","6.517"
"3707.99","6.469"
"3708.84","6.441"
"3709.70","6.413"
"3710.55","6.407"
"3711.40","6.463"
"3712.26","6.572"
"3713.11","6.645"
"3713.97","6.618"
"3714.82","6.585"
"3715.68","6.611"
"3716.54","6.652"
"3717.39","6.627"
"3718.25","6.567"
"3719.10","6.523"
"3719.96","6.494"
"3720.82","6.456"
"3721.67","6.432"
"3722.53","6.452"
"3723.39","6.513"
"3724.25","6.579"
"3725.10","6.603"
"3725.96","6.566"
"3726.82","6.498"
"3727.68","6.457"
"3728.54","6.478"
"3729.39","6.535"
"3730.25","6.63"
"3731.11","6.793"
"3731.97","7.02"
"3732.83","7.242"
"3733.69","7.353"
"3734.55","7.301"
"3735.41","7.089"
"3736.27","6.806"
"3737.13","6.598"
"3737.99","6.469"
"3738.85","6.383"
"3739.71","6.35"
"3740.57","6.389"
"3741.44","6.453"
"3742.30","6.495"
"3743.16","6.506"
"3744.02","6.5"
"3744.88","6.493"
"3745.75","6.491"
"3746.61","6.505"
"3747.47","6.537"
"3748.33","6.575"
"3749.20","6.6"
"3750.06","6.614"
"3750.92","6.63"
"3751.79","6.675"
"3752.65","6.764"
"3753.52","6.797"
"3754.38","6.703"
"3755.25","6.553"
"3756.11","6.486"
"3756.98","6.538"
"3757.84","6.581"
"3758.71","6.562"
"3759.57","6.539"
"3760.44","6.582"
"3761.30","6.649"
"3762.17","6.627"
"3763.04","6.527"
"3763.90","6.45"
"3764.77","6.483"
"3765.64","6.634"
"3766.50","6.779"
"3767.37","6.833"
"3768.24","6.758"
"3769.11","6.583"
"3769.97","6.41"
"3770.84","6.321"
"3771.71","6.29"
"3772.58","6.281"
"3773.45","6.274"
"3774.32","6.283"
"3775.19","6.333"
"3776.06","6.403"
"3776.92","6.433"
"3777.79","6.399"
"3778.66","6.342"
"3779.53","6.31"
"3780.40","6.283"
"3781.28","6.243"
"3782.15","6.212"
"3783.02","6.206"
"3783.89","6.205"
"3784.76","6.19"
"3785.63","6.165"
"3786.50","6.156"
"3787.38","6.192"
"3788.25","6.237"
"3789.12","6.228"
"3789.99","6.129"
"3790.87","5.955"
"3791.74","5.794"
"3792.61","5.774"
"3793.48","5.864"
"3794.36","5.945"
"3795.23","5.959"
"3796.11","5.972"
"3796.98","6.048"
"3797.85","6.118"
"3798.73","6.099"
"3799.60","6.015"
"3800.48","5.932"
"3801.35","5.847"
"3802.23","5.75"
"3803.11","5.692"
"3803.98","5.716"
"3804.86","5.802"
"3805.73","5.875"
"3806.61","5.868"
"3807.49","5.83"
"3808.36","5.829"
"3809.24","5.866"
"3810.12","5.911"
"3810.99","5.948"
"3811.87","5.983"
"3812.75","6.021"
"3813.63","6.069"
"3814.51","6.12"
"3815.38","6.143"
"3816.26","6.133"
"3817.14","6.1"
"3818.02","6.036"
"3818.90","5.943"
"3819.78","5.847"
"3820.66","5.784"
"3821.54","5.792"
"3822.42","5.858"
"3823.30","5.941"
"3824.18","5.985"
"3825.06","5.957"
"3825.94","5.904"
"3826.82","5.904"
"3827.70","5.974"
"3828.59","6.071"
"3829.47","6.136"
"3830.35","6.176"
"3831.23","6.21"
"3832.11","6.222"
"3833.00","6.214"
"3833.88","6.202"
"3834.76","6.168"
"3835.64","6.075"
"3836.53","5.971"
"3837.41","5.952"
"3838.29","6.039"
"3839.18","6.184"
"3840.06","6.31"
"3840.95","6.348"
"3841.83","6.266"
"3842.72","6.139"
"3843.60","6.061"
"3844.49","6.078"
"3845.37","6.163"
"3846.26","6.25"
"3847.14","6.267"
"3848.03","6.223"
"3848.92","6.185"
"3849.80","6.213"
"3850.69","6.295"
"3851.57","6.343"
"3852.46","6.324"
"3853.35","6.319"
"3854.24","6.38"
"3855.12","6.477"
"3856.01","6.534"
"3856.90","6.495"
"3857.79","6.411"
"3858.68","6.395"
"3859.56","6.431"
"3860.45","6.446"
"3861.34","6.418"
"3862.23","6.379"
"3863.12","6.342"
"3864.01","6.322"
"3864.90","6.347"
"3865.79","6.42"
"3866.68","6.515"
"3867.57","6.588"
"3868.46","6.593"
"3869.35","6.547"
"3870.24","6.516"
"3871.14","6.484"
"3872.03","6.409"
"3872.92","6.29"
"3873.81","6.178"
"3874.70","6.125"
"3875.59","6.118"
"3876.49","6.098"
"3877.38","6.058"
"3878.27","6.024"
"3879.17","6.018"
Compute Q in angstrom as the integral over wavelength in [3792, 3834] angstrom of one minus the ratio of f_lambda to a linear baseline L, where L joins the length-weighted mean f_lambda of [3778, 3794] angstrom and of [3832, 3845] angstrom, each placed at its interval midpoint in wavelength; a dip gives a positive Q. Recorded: 1.2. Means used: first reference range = 6.14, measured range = 5.96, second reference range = 6.15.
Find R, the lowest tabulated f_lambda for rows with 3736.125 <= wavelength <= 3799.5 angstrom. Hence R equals 5.774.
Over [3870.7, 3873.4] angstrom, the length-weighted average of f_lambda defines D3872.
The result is 6.4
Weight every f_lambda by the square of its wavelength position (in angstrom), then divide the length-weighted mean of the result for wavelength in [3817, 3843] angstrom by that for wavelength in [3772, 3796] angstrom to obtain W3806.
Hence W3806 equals 1.00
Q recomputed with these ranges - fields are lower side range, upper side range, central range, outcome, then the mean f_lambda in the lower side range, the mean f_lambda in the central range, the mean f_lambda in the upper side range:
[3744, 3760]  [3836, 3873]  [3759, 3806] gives 2.1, 6.59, 6.23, 6.32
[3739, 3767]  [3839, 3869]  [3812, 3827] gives 1.0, 6.56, 5.97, 6.34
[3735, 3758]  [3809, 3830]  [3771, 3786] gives 0.1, 6.58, 6.29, 5.98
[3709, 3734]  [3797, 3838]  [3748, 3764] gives -0.6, 6.61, 6.61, 5.98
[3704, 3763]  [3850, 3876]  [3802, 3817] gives 1.3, 6.6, 5.92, 6.39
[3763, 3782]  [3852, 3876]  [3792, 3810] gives 1.5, 6.43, 5.89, 6.4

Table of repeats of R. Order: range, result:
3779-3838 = 5.692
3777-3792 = 5.794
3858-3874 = 6.178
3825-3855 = 5.904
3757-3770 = 6.41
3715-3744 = 6.35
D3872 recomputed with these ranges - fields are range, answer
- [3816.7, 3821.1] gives 5.94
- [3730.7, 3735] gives 7.14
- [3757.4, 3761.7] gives 6.59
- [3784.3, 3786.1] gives 6.19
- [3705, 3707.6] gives 6.57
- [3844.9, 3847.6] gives 6.23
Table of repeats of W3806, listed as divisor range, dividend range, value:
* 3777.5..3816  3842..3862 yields 1.08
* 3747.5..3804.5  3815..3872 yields 1.02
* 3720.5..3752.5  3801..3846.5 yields 0.95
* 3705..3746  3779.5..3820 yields 0.95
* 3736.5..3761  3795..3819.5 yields 0.94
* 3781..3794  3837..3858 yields 1.06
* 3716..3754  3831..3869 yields 1.01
